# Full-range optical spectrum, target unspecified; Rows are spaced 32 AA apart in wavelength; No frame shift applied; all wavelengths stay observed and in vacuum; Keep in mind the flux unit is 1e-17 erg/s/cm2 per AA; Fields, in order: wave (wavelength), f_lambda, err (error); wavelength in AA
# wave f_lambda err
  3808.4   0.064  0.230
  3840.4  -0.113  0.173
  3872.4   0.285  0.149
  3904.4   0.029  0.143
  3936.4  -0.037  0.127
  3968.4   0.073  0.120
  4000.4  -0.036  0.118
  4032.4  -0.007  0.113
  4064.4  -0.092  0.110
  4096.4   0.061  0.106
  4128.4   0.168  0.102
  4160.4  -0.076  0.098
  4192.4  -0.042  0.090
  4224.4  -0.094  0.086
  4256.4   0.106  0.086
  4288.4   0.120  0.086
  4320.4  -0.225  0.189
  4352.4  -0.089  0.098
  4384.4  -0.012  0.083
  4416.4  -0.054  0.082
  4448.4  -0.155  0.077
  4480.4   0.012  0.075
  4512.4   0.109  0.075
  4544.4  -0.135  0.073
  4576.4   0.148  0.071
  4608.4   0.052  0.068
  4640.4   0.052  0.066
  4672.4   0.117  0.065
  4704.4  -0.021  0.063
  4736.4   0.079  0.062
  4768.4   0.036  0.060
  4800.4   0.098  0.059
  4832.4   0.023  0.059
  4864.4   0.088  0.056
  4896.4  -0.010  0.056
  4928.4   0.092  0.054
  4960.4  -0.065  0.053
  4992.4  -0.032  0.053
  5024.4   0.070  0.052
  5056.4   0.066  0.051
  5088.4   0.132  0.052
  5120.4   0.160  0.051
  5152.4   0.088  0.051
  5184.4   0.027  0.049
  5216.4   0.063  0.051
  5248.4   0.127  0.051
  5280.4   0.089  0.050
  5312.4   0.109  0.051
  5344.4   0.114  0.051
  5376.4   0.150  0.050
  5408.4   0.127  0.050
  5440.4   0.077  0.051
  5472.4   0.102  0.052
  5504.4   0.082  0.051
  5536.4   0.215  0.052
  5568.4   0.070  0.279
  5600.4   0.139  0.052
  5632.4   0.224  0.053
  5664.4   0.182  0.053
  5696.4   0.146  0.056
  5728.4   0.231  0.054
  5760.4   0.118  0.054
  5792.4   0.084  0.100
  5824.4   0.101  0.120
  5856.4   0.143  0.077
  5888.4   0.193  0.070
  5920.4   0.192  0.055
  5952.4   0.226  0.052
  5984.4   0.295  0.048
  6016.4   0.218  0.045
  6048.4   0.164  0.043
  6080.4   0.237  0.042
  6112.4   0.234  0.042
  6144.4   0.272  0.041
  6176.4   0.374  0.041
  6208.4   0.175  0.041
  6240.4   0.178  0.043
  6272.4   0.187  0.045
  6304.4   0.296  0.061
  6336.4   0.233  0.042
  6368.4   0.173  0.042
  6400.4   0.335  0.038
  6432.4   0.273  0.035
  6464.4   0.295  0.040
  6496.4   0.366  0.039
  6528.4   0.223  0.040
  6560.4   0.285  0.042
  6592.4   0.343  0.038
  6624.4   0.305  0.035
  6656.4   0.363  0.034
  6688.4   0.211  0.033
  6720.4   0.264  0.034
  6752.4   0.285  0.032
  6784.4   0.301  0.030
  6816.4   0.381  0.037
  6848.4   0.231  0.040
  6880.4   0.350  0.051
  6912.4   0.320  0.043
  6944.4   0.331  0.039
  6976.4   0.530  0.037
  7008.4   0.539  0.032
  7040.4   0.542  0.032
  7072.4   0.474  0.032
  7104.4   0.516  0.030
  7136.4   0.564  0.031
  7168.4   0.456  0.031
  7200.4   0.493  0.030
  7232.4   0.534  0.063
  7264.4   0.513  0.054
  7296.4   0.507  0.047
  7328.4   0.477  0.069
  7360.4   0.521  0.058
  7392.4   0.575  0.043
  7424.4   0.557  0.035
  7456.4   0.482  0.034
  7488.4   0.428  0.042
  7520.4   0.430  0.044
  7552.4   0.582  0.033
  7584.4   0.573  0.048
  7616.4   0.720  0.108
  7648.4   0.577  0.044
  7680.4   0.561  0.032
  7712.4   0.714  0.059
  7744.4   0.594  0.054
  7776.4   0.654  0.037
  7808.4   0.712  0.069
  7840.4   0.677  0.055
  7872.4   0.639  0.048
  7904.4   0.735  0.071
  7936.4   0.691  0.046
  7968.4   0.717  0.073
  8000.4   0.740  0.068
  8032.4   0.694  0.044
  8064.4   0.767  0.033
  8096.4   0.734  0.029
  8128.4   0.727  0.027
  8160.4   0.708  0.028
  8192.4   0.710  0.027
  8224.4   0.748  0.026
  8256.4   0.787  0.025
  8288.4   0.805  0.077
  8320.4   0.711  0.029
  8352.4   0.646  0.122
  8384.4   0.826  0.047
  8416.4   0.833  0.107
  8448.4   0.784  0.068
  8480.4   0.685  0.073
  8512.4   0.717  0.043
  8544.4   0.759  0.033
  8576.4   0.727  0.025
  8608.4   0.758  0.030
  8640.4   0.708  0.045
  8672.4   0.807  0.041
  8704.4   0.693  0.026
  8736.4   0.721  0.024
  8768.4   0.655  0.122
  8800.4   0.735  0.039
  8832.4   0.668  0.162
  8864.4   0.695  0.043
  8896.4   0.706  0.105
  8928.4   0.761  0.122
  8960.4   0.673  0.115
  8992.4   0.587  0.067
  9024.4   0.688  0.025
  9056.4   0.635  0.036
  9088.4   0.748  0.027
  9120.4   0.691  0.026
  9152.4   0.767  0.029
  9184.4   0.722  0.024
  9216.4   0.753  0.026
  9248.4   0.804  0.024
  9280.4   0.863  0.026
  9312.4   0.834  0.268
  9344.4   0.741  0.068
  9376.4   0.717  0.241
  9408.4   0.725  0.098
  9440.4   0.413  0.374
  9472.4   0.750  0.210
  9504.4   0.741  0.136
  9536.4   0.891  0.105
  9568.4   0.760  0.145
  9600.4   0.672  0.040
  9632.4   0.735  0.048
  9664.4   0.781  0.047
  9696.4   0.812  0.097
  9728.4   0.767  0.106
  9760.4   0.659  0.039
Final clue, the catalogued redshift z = 0.75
